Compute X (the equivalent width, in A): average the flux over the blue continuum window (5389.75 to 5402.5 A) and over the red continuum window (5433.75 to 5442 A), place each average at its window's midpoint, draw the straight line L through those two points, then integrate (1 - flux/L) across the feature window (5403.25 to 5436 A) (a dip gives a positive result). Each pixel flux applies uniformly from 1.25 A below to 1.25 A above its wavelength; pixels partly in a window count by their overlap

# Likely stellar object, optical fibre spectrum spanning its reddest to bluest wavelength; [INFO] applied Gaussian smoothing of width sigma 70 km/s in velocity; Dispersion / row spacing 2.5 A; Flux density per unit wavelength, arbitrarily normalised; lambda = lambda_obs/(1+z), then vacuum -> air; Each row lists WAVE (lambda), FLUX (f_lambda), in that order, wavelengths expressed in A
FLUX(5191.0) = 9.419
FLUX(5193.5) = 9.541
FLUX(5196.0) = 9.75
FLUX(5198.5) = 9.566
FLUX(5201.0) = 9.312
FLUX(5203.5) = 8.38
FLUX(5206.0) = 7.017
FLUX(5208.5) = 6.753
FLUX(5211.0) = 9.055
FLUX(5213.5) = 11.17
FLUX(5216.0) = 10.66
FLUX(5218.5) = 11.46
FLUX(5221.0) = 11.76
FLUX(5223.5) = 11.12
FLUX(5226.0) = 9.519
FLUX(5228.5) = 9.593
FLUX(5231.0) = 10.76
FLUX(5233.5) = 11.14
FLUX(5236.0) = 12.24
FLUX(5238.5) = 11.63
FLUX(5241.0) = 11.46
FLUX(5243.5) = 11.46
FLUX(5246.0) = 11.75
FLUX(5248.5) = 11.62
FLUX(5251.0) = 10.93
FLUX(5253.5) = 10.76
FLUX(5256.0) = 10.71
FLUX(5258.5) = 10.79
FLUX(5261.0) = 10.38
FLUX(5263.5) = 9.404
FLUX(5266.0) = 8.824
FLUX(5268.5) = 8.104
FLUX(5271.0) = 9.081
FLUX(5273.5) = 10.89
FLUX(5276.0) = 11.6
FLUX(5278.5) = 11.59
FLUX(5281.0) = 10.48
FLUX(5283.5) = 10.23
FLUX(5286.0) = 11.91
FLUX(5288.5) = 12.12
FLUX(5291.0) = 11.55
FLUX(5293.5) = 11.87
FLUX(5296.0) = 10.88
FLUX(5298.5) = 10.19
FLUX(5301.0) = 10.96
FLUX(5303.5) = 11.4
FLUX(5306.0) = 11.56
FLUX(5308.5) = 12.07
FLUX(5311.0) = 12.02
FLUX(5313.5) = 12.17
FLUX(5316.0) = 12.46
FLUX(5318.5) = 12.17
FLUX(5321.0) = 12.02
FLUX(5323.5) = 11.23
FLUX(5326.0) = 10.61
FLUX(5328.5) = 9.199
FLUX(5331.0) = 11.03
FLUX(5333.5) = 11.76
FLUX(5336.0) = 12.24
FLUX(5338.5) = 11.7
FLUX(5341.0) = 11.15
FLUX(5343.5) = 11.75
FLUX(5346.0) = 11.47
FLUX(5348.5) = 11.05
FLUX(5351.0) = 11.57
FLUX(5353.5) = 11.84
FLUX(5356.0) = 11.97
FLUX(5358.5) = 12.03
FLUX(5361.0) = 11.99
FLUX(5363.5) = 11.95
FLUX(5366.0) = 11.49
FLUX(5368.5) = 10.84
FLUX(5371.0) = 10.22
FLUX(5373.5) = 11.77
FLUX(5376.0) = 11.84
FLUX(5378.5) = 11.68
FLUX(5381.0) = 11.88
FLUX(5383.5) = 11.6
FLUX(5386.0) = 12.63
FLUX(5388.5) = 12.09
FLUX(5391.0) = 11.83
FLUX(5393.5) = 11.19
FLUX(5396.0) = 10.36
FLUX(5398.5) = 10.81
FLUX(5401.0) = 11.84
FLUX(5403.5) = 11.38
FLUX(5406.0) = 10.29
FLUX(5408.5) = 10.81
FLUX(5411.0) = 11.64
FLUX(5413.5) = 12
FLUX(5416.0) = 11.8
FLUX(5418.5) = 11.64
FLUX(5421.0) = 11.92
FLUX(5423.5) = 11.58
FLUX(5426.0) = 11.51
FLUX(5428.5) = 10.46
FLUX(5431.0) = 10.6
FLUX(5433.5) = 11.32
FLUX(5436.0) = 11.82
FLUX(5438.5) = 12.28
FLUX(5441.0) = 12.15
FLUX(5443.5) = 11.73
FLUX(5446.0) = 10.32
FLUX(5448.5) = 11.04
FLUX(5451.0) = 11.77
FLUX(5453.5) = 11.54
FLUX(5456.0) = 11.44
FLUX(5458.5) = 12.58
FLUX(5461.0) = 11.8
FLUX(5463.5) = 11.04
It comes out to 0.9 A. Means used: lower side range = 11.2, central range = 11.3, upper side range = 12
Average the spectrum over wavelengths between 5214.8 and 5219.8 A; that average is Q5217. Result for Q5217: 11.1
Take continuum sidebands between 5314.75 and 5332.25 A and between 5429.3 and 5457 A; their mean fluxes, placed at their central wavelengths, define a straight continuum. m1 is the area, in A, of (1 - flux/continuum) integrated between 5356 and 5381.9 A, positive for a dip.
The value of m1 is -0.6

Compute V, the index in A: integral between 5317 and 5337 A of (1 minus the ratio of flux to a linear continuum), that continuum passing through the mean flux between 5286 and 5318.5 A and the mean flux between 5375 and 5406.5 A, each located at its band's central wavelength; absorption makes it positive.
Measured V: 0.6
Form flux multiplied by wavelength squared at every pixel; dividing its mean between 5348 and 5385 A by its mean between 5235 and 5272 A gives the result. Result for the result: 1.14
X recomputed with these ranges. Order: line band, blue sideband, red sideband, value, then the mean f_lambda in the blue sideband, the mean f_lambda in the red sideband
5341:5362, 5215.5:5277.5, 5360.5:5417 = -0.8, 10.7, 11.5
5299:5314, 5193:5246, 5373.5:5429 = -1.1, 10.2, 11.5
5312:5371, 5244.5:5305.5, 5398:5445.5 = -2.4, 10.8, 11.4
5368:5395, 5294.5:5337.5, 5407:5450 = -0.4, 11.4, 11.4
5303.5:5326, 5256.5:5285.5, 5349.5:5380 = -2.1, 10.2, 11.6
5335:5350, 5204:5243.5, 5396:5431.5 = -0.8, 10.4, 11.3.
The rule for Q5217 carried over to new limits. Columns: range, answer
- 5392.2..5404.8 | 11.1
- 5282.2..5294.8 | 11.5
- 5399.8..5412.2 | 11.2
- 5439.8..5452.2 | 11.4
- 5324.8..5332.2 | 10.3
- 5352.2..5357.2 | 11.9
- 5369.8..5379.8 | 11.4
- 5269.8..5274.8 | 10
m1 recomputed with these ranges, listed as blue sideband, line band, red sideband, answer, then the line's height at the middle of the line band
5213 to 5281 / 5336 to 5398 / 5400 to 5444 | -1.8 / 11.3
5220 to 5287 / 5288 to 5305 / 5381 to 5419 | -0.5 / 10.9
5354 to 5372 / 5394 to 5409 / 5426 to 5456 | 0.7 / 11.5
